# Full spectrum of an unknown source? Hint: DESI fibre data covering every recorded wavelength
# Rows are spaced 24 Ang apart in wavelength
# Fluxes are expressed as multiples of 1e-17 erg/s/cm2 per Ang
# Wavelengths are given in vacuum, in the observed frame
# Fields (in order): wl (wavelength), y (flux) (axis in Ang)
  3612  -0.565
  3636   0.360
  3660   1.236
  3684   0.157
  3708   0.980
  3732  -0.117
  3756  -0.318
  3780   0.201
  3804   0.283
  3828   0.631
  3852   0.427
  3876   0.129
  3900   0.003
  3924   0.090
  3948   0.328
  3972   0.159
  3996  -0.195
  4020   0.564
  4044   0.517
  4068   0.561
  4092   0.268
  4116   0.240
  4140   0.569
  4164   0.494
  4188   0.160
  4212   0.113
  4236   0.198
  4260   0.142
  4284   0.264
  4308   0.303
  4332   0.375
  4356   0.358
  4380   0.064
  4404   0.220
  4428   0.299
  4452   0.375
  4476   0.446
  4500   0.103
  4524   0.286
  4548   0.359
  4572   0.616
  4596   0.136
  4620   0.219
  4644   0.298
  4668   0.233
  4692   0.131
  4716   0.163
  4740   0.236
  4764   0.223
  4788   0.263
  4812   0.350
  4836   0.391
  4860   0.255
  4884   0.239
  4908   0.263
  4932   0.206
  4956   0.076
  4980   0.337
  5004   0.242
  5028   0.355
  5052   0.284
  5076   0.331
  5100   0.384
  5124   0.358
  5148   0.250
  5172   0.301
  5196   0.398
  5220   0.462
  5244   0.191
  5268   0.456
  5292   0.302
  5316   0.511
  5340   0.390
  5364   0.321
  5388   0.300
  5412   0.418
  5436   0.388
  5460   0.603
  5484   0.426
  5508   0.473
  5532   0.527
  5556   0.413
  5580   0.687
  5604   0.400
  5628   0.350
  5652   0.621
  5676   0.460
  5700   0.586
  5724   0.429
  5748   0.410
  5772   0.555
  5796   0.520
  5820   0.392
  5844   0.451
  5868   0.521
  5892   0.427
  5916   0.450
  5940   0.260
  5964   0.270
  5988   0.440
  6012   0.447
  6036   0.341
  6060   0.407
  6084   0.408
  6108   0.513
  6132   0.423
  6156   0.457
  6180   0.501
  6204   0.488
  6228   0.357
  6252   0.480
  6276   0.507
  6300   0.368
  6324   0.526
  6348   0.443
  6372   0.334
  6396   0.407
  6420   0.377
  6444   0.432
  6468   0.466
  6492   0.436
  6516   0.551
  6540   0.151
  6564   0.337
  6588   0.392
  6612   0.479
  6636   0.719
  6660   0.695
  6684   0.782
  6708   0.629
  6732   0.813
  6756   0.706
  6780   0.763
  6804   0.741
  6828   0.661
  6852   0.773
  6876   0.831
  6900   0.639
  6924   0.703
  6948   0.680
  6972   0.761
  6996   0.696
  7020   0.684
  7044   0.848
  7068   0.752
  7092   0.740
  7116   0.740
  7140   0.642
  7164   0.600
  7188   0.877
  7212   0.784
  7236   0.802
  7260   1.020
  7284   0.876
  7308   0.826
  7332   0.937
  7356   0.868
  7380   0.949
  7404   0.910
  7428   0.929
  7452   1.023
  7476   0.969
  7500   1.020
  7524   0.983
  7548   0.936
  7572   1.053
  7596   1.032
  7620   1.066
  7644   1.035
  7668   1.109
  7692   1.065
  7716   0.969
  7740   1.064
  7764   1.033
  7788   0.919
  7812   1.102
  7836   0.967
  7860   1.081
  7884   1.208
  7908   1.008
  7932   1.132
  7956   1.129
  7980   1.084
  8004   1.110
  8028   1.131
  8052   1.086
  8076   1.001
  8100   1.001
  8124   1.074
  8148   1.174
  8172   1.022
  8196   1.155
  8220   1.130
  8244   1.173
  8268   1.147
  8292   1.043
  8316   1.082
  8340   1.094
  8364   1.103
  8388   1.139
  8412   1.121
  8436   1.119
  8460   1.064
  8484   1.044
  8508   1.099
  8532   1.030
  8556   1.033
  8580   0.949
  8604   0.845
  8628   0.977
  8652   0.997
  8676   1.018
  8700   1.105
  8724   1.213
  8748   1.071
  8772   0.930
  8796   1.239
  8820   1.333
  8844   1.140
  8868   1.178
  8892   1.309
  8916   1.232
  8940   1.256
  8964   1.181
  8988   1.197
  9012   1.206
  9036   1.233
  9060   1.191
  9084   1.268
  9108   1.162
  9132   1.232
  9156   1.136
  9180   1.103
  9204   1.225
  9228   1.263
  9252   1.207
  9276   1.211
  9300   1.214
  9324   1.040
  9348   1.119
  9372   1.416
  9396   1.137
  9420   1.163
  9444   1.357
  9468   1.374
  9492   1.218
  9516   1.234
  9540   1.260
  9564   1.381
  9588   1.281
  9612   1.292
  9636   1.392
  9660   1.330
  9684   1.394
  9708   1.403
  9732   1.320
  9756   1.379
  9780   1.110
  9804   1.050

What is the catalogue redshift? 0.66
